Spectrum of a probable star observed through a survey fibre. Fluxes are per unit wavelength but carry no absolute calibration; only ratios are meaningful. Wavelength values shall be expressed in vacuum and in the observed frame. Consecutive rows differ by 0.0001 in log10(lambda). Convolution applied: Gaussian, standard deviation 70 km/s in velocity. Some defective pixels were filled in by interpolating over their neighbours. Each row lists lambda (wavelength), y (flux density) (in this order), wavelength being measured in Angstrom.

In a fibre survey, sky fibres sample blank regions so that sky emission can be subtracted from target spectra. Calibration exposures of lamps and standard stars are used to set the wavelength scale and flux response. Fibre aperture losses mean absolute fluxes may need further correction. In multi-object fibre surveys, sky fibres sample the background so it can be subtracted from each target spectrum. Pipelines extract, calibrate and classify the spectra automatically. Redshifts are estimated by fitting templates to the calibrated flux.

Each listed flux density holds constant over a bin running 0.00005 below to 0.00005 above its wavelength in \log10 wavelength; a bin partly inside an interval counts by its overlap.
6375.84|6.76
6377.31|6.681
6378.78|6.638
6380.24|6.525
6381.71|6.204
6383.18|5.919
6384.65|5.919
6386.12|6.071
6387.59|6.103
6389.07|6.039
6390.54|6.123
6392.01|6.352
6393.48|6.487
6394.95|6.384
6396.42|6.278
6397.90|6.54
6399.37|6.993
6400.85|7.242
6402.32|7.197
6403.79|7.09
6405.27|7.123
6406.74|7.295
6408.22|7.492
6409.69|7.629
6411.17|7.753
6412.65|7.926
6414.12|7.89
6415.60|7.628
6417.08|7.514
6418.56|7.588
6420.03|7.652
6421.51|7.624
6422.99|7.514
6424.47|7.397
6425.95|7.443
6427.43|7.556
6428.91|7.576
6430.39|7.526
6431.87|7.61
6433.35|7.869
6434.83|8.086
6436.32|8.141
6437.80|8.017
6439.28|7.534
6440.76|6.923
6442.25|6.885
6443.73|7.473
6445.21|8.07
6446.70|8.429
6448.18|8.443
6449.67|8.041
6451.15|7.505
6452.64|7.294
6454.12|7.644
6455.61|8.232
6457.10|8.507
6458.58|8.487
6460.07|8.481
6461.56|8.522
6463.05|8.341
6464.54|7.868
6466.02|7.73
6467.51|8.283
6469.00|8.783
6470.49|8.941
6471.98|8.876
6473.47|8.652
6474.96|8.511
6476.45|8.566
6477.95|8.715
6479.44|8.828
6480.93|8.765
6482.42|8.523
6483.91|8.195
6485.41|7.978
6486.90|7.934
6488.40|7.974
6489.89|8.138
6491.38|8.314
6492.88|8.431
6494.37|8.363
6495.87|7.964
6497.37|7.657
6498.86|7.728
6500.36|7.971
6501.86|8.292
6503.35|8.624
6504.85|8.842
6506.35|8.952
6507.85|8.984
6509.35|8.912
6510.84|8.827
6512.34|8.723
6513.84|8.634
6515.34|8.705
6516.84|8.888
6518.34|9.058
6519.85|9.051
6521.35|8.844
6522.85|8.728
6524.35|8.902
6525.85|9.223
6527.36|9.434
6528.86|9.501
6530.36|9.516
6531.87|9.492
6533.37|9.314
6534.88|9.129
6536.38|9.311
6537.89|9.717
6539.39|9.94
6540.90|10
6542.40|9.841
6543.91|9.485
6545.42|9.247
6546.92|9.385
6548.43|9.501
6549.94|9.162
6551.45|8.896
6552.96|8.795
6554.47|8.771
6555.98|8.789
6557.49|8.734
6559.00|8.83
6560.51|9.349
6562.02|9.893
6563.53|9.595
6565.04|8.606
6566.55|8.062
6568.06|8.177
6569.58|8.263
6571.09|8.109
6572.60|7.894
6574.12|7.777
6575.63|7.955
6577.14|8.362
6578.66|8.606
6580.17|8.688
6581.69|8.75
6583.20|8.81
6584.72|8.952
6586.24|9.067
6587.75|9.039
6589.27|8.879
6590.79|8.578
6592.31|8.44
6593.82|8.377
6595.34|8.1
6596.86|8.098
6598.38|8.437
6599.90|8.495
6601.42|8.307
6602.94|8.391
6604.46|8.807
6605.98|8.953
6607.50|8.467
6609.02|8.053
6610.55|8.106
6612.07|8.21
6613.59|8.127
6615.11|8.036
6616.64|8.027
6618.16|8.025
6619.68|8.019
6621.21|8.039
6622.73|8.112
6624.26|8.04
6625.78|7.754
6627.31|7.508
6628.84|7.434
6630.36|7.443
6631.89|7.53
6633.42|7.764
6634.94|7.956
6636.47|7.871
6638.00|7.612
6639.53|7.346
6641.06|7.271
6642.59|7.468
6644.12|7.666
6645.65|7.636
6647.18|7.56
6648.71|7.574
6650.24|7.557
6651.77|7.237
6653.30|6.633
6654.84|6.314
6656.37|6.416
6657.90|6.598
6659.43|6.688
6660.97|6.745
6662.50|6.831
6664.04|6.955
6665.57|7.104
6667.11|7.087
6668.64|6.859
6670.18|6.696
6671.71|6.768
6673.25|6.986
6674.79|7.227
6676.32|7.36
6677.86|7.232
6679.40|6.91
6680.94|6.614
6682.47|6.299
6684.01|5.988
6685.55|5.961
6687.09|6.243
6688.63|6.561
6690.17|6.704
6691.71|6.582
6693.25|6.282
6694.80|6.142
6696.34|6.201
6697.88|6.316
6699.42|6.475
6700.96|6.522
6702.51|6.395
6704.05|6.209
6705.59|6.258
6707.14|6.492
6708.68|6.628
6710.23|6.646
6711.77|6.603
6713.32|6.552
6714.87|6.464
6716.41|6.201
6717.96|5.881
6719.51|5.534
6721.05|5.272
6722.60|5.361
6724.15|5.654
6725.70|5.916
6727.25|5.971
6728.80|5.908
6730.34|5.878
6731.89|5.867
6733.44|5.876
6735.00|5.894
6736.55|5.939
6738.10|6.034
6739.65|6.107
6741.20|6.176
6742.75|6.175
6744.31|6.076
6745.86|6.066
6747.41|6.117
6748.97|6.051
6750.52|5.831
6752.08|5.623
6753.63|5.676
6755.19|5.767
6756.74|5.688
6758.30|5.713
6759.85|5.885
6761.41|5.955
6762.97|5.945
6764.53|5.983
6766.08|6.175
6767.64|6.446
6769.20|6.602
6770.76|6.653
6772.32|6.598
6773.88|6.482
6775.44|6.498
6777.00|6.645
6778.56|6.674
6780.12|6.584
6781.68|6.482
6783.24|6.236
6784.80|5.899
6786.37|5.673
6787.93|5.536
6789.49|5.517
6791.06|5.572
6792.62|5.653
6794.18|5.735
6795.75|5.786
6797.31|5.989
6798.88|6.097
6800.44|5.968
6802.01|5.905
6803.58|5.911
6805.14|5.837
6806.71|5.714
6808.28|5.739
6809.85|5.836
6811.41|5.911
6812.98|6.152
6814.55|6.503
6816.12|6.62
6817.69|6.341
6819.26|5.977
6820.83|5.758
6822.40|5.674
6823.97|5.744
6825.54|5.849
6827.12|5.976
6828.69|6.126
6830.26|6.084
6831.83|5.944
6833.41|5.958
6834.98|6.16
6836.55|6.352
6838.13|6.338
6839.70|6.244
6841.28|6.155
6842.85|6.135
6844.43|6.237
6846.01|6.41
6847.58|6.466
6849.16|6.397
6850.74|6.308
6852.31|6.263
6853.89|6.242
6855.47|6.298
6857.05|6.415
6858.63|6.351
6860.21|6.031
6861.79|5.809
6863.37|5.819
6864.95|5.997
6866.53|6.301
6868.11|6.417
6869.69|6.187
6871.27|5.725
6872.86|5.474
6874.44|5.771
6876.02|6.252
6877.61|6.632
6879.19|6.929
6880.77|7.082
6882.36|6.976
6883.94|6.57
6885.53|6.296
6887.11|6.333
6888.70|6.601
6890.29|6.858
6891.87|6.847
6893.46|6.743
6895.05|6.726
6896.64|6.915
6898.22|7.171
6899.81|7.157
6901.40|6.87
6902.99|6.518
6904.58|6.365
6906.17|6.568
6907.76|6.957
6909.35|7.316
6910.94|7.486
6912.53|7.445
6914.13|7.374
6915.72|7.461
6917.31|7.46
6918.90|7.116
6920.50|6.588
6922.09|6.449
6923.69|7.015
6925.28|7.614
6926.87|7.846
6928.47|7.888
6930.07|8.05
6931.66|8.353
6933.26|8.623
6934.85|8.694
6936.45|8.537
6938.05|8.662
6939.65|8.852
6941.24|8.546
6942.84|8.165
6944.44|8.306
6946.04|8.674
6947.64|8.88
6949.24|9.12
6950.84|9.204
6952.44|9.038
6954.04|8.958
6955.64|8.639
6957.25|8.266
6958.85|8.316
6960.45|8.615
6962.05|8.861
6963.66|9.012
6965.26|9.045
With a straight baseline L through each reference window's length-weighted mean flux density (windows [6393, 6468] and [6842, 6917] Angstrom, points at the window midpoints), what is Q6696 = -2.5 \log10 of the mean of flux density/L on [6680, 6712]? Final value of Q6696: 0.10 mag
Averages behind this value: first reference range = 7.63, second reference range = 6.55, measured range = 6.39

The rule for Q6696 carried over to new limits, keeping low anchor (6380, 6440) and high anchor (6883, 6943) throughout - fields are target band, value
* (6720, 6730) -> 0.265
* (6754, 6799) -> 0.196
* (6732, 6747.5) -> 0.202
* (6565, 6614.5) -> -0.168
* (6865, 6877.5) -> 0.207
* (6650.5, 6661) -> 0.085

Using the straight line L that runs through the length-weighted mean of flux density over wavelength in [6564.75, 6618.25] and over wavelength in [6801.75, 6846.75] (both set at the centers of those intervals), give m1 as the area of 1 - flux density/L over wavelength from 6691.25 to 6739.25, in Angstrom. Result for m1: 6.9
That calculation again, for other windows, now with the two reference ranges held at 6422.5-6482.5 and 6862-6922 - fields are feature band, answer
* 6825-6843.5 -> 2.0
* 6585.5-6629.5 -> -4.1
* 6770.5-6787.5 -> 1.6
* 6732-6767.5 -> 5.8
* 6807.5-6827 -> 2.5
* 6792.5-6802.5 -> 1.6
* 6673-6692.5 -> 1.8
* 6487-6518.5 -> -2.2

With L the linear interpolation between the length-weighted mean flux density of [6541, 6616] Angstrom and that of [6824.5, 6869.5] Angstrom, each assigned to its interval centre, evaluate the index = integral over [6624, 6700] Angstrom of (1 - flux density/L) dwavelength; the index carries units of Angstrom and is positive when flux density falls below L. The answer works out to 8.7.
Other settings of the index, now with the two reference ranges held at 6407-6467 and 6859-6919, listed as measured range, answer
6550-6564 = -2.95 Angstrom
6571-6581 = -1.03 Angstrom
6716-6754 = 6.22 Angstrom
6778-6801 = 3.14 Angstrom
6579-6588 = -1.75 Angstrom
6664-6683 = 0.67 Angstrom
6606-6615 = -1.09 Angstrom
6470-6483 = -1.71 Angstrom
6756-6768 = 1.73 Angstrom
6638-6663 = 0.47 Angstrom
